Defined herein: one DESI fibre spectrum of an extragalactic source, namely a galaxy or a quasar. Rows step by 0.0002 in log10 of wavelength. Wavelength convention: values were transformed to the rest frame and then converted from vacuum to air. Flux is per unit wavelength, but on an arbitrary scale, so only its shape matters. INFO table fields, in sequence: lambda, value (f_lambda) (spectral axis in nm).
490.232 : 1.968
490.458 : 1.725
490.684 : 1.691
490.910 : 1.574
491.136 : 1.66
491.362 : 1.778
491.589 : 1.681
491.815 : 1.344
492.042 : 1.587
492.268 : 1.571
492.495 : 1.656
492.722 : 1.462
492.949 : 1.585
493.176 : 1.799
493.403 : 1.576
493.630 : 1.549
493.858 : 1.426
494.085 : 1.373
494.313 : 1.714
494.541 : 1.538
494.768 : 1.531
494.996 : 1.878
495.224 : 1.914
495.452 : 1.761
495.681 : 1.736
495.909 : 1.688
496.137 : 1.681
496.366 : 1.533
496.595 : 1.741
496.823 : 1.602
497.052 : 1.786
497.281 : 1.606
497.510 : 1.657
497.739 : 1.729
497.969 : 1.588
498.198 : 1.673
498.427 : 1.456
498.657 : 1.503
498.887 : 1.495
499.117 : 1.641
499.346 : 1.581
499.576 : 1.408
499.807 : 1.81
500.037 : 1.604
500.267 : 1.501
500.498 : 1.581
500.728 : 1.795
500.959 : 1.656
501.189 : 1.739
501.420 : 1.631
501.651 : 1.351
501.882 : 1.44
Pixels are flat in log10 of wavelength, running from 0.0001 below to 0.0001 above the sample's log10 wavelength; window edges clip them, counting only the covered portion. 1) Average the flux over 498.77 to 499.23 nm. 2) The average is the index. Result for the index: 1.57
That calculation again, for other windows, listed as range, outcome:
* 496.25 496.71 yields 1.64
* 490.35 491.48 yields 1.68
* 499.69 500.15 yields 1.7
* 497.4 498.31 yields 1.66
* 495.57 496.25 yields 1.7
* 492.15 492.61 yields 1.61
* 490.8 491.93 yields 1.61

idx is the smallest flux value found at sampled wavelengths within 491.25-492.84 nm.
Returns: 1.344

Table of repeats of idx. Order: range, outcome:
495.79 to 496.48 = 1.533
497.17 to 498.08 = 1.588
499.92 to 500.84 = 1.501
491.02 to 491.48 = 1.66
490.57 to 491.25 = 1.574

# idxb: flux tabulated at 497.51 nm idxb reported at 1.657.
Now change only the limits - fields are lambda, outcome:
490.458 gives 1.725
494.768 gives 1.531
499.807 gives 1.81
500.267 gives 1.501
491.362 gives 1.778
